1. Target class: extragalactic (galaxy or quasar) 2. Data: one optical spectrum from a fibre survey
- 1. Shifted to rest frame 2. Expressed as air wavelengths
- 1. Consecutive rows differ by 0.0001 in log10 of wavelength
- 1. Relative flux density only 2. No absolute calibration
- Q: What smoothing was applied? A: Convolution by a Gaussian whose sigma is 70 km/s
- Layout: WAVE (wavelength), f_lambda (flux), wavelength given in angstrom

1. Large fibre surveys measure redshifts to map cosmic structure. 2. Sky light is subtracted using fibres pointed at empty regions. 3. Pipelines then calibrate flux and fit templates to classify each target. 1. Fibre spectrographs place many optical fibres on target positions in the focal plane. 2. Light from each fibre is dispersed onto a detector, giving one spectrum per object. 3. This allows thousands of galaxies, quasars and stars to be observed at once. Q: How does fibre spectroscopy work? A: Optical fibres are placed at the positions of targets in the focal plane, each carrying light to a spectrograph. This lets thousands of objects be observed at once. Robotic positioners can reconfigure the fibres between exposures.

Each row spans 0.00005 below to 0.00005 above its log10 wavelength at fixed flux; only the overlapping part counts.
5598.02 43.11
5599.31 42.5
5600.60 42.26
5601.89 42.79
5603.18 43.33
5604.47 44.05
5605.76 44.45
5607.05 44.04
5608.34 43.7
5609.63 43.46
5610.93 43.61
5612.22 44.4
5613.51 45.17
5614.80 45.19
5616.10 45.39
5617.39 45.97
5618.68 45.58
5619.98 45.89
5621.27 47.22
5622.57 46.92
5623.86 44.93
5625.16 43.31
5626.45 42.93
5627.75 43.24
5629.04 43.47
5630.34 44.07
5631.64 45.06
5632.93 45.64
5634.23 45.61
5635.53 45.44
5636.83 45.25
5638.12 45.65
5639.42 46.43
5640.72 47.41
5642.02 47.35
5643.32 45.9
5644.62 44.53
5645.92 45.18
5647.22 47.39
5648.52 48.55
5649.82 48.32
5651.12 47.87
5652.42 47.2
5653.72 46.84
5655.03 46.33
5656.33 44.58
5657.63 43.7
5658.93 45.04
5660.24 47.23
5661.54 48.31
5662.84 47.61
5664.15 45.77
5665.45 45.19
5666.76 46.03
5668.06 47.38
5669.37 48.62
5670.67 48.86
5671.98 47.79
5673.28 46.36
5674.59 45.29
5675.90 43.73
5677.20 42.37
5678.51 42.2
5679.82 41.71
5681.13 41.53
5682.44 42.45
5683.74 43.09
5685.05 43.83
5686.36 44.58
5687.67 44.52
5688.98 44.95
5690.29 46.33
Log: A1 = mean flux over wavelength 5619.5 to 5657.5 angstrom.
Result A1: 45.8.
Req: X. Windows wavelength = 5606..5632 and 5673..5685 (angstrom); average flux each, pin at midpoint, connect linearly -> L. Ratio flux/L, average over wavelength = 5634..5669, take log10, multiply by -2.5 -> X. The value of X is -0.06 mag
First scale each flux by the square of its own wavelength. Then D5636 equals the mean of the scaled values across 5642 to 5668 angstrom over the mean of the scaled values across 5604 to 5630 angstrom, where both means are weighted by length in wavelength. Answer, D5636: 1.05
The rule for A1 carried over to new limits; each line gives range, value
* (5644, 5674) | 46.7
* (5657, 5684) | 45.3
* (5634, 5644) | 46.1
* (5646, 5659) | 46.6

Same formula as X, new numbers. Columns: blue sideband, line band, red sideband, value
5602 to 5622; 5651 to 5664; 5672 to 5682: -0.06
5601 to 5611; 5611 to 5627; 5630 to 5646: -0.02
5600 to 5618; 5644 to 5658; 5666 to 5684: -0.04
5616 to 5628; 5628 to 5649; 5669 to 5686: -0.02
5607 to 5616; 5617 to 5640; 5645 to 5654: 0.01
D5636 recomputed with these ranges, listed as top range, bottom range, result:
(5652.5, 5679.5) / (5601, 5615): 1.07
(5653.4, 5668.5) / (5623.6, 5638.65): 1.05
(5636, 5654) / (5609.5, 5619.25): 1.05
